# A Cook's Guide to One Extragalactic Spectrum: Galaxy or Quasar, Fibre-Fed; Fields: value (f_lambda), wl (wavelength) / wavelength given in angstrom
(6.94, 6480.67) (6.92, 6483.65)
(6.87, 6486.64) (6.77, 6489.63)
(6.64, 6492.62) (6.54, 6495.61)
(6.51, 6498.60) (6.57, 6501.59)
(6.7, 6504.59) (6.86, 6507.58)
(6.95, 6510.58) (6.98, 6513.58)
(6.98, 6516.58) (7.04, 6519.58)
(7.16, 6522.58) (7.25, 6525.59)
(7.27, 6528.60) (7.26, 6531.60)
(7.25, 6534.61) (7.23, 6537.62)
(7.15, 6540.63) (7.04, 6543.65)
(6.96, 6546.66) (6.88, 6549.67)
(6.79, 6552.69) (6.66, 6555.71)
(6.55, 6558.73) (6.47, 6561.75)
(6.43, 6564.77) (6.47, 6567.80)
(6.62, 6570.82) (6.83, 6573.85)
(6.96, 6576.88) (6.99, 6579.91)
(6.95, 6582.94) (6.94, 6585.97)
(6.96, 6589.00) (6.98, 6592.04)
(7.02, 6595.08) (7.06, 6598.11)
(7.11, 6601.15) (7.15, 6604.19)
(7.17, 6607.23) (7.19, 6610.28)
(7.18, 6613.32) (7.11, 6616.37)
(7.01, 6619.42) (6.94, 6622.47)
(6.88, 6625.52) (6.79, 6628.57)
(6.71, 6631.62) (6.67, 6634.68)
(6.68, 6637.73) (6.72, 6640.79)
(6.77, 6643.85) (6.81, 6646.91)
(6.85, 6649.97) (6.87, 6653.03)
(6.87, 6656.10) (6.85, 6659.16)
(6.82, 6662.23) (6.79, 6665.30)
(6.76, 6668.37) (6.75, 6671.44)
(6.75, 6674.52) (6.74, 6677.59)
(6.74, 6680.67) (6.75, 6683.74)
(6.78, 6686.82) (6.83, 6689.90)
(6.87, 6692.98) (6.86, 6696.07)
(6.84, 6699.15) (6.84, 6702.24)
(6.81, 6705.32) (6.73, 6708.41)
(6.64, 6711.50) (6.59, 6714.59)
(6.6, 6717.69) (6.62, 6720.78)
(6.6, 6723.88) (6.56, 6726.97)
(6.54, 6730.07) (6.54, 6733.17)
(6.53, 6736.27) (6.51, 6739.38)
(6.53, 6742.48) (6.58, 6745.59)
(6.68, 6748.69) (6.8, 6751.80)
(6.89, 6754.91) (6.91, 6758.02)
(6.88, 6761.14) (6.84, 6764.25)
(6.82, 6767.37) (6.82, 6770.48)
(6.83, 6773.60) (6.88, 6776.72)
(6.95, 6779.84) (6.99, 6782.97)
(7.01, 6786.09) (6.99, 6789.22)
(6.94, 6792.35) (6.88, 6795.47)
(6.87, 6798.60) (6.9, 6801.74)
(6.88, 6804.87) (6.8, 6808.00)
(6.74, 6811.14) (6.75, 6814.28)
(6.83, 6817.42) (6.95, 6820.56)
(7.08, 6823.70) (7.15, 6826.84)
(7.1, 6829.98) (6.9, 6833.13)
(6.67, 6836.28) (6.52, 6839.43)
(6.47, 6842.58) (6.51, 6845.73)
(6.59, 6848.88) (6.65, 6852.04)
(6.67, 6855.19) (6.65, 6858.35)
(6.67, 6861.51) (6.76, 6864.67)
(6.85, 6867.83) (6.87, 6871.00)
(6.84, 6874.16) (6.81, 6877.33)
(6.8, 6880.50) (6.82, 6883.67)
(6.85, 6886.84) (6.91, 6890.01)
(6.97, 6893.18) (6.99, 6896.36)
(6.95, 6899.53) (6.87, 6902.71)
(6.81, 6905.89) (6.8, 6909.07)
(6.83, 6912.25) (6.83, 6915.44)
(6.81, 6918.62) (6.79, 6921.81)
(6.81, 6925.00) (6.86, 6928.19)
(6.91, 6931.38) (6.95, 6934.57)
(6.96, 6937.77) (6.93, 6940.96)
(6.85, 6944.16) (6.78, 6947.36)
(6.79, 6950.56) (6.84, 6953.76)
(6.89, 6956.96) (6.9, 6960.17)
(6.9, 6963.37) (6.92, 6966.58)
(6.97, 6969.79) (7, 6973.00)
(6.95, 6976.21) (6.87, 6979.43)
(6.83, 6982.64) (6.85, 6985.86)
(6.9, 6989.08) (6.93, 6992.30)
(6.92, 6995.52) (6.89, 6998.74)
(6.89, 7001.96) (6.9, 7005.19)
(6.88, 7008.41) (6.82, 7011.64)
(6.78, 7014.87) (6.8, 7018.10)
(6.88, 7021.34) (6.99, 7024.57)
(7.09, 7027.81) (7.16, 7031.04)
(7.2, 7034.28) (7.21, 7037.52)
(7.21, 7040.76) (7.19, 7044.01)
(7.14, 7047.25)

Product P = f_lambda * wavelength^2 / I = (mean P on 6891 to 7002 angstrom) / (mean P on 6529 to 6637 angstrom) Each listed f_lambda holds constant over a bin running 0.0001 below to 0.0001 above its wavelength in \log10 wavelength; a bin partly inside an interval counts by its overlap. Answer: 1.11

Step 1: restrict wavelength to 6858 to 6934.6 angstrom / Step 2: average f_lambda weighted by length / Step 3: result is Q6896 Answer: 6.84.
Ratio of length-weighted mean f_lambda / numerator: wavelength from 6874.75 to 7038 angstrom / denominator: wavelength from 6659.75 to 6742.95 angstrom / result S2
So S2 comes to 1.03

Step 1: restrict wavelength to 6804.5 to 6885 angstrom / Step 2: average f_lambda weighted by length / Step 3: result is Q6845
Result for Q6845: 6.78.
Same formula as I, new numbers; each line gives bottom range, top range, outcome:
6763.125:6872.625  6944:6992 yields 1.05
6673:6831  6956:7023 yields 1.09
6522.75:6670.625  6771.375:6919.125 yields 1.06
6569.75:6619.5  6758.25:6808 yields 1.04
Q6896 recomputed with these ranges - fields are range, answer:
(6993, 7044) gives 6.98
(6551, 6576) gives 6.61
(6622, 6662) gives 6.8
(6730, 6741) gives 6.53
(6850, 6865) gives 6.67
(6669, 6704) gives 6.8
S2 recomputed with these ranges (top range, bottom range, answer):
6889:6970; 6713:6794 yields 1.02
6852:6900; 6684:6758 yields 1.02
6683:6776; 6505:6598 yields 0.97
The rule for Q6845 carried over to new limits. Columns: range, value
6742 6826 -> 6.86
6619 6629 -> 6.91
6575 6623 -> 7.05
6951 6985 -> 6.9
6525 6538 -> 7.25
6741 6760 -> 6.73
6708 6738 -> 6.59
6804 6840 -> 6.87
